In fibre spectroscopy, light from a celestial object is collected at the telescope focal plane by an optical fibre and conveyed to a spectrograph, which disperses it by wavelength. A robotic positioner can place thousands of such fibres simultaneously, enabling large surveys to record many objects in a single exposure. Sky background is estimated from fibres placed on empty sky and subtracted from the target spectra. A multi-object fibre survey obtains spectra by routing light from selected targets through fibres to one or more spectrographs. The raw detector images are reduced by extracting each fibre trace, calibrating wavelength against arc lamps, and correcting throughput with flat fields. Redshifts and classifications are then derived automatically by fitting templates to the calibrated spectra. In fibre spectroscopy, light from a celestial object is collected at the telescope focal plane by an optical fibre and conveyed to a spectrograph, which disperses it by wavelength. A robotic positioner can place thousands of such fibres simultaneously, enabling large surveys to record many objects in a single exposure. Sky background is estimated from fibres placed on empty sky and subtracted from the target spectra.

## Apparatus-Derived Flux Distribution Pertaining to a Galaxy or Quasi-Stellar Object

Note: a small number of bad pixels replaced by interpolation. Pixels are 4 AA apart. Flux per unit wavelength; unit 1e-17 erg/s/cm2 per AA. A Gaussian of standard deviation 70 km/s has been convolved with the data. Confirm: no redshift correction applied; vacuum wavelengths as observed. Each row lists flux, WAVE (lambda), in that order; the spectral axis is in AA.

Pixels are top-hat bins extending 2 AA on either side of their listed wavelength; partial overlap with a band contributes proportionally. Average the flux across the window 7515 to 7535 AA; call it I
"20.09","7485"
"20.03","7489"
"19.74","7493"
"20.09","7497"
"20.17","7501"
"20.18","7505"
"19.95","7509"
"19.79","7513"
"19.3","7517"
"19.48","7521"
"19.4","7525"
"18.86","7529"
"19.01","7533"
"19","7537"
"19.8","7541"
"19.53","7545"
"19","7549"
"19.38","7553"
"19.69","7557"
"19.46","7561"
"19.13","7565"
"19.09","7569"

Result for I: 19.2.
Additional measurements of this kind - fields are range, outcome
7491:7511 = 20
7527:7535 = 18.9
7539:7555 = 19.4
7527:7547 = 19.2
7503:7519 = 19.8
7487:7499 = 20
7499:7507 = 20.2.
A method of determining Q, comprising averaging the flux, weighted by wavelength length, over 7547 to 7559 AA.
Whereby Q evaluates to 19.4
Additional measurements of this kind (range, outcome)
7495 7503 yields 20.1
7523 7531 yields 19.1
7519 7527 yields 19.4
